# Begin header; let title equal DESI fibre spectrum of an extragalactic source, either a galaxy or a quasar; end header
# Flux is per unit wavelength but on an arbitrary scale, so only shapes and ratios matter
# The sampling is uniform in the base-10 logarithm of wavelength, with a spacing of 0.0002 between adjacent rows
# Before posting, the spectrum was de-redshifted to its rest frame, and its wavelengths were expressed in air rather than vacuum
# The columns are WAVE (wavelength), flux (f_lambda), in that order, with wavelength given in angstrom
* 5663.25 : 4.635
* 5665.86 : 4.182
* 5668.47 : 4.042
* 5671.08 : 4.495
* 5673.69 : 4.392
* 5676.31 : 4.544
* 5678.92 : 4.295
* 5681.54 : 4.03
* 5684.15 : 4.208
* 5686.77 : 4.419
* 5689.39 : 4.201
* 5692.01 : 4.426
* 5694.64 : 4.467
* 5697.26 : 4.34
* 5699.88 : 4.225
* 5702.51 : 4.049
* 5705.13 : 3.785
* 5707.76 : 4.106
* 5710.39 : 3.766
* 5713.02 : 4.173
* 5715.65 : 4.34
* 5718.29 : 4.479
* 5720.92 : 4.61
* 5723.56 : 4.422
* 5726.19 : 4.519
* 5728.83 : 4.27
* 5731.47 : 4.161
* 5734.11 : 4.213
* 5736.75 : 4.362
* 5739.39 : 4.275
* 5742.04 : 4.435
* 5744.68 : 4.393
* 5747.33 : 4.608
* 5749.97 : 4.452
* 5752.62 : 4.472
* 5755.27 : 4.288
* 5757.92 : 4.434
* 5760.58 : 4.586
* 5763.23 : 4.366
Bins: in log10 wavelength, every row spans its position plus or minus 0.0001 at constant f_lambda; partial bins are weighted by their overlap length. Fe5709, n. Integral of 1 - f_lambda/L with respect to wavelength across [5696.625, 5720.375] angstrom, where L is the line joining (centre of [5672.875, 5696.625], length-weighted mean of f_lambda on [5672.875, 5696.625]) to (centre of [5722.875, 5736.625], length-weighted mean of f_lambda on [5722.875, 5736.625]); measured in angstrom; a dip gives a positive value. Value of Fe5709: 1.0 angstrom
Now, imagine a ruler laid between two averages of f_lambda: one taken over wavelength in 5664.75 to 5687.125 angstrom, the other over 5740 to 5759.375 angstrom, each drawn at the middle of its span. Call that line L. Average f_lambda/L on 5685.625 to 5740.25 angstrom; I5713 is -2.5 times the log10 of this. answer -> 0.023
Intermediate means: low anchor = 4.29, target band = 4.27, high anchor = 4.43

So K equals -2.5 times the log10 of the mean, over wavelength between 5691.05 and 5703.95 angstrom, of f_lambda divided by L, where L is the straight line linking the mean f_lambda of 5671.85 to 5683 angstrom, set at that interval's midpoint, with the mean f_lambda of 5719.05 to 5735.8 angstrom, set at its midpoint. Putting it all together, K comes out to 0.01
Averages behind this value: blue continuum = 4.32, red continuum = 4.37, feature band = 4.29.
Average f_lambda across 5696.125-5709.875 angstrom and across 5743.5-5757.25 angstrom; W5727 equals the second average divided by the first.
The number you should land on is 1.1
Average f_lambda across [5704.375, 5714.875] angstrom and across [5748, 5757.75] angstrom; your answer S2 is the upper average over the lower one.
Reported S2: 1.1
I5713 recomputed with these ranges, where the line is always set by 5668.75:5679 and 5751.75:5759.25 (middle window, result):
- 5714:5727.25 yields -0.016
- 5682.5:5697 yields 0.017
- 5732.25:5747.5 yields 0.010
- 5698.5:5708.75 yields 0.093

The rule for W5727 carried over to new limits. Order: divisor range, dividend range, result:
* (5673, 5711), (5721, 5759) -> 1.04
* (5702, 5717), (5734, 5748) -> 1.09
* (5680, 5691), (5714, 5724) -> 1.05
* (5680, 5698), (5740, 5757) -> 1.03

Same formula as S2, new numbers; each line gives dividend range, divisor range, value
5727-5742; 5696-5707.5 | 1.04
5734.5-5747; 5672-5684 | 1.01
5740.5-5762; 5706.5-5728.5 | 1.04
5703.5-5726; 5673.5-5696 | 0.98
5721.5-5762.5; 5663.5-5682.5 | 1.02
